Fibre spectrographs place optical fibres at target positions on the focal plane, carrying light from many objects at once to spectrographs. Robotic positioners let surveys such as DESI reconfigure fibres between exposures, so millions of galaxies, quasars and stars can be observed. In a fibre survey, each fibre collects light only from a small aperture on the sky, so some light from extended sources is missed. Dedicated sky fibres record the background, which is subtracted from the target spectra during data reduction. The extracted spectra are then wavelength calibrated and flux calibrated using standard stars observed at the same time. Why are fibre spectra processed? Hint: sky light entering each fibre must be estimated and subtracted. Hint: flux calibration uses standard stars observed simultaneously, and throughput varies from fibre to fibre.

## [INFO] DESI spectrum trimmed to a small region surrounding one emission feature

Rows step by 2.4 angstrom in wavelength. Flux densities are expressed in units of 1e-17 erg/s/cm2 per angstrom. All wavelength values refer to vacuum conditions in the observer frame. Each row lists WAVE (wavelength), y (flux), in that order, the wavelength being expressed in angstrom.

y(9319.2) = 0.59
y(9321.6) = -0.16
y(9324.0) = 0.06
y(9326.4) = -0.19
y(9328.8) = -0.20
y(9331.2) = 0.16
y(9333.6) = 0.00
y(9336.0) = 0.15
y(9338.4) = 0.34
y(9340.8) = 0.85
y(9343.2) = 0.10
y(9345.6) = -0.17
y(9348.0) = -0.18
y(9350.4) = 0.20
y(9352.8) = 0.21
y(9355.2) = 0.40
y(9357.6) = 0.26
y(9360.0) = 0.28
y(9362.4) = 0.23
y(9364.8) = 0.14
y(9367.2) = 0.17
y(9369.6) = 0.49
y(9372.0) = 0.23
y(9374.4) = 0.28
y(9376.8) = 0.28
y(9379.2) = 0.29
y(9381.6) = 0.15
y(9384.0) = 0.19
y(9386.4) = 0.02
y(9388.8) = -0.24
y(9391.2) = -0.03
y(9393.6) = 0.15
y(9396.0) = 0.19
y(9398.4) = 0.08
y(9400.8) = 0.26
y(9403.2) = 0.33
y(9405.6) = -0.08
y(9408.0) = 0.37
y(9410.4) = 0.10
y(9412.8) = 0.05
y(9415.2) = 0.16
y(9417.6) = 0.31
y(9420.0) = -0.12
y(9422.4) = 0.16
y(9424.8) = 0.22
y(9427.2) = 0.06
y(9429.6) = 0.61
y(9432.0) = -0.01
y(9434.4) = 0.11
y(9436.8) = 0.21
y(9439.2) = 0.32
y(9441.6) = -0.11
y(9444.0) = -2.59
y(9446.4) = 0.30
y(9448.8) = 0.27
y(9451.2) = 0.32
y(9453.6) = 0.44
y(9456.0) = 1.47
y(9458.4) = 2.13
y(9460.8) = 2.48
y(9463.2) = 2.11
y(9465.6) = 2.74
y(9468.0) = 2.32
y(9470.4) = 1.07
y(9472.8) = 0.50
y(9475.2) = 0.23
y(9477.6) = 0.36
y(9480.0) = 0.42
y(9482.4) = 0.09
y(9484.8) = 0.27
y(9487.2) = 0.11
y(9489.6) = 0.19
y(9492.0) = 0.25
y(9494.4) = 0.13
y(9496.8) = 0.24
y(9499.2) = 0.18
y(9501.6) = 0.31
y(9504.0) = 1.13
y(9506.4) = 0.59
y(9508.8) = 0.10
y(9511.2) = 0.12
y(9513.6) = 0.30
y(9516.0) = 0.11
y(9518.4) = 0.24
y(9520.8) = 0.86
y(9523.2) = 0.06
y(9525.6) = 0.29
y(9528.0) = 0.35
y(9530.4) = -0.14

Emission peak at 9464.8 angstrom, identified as [O II] 3727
